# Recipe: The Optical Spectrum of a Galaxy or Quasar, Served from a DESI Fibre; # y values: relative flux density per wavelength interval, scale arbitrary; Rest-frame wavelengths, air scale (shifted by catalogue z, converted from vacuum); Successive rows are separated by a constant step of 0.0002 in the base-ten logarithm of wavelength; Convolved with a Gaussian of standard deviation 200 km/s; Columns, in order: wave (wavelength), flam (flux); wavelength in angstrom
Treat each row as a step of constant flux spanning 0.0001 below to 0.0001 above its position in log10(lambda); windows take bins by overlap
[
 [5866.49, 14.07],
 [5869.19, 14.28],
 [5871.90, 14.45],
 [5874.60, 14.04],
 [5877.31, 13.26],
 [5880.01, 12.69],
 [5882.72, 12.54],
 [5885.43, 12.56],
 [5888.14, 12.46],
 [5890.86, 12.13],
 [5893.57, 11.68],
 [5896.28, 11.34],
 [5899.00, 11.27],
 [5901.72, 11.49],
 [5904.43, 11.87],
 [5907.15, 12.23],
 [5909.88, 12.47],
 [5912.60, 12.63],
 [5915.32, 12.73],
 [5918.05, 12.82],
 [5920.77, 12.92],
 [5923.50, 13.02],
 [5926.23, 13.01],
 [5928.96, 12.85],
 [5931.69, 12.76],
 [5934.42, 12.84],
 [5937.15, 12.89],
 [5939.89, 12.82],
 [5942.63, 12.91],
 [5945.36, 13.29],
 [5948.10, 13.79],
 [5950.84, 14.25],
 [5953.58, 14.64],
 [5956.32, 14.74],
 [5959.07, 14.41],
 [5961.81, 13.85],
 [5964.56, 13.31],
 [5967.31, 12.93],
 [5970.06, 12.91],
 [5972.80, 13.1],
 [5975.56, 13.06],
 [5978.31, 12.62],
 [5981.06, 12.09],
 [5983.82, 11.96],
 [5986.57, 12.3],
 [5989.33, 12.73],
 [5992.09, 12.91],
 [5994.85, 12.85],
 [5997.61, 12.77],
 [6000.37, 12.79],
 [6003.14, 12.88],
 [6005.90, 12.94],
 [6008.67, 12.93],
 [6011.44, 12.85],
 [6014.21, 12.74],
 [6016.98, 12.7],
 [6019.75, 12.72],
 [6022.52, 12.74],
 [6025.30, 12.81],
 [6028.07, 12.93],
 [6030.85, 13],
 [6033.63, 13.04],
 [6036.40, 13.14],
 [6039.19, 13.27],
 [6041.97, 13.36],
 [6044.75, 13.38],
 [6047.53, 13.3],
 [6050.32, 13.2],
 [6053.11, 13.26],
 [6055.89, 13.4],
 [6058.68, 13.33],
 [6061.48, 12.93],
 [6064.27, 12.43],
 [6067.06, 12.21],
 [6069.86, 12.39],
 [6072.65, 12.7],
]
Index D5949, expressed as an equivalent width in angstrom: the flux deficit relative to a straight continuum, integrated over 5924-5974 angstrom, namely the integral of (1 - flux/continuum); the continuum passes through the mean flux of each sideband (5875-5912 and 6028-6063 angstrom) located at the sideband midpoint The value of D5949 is -3.3 angstrom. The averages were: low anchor 12.2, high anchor 13.2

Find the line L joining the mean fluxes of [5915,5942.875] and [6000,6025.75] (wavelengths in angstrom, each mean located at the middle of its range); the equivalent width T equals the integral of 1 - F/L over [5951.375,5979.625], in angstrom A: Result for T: -1.62 angstrom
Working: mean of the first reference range 12.9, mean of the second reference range 12.8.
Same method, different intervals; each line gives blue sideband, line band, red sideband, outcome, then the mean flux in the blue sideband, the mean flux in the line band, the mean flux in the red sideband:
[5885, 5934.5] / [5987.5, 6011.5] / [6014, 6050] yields 0.02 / 12.4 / 12.8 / 13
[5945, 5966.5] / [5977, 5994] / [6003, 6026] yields 1.22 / 14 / 12.4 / 12.8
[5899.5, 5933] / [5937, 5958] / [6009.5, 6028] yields -1.85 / 12.5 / 13.7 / 12.8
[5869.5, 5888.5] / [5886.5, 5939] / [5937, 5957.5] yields 4.19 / 13.2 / 12.4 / 13.7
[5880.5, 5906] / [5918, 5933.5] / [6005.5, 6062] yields -0.88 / 12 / 12.9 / 13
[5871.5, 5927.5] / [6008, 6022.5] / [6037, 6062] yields 0.36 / 12.5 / 12.8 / 13.3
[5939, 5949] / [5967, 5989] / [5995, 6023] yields 0.65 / 13.2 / 12.6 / 12.8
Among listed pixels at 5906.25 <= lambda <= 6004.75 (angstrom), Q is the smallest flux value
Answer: 11.96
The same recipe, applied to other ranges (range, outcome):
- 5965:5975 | 12.91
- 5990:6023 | 12.7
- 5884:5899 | 11.27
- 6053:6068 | 12.21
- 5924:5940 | 12.76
